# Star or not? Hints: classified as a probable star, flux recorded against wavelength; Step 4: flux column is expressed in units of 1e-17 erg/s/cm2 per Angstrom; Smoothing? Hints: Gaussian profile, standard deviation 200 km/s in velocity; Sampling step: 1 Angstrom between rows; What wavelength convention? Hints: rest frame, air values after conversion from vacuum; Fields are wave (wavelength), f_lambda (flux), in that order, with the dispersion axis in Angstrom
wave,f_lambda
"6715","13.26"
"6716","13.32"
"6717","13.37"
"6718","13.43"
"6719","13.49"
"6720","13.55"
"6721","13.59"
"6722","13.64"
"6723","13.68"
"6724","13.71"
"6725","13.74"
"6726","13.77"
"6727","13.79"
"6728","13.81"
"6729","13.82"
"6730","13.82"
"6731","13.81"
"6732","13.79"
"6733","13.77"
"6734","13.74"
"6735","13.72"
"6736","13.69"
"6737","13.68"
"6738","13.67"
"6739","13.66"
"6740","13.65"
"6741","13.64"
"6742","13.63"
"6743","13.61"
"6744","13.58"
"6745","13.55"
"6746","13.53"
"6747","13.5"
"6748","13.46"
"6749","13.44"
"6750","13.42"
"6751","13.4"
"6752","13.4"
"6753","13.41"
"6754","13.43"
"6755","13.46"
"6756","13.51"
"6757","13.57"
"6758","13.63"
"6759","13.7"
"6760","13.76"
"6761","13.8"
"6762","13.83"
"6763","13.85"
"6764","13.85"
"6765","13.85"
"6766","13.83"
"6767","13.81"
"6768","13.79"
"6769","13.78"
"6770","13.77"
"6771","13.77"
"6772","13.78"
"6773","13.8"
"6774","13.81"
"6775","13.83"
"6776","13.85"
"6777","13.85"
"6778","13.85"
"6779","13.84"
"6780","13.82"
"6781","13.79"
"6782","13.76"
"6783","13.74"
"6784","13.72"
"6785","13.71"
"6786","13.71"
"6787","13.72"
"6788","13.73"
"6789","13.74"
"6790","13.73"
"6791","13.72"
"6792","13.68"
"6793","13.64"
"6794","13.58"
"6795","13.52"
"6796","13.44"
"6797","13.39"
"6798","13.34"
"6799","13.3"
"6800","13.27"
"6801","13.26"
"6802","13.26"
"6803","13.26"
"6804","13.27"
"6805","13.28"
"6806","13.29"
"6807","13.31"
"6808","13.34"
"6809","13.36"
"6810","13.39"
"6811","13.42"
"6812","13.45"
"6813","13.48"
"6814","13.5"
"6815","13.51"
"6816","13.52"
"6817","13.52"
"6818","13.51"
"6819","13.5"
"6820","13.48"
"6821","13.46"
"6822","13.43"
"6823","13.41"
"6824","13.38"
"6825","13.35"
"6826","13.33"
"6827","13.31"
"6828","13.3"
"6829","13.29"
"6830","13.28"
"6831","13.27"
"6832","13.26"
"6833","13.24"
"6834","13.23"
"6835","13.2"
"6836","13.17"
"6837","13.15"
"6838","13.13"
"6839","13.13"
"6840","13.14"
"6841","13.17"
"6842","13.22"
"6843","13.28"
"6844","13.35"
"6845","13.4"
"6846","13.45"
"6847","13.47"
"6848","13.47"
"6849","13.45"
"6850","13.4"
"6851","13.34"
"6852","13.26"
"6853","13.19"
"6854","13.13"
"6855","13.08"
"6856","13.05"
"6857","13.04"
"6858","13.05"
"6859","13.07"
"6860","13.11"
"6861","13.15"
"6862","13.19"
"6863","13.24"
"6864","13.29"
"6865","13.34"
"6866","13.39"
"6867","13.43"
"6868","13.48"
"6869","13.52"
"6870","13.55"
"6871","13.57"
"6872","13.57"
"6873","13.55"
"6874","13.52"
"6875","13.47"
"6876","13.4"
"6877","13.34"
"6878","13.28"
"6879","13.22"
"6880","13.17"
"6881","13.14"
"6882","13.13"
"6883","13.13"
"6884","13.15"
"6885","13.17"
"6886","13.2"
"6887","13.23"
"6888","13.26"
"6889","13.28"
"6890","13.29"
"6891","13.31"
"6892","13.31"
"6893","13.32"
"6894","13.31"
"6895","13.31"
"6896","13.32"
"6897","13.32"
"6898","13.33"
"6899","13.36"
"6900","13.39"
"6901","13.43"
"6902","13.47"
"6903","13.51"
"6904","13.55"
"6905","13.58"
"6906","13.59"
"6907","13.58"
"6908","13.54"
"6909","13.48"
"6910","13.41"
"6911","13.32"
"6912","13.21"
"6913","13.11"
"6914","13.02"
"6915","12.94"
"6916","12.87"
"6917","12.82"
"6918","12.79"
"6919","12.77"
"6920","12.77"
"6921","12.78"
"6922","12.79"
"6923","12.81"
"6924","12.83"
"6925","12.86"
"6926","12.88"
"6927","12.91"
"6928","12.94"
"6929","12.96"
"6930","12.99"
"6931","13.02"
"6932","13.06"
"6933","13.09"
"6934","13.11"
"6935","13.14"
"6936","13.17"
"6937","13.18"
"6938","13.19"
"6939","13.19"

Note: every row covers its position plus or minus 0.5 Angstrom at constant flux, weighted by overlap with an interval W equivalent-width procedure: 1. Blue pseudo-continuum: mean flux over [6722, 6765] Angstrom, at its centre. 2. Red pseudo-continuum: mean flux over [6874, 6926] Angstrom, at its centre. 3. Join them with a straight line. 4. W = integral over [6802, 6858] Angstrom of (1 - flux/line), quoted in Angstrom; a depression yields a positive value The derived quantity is 0.4 Angstrom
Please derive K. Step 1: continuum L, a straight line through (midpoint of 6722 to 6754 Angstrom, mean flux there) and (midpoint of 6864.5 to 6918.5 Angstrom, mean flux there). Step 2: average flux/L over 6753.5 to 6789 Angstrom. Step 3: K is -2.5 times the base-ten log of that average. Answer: -0.01 mag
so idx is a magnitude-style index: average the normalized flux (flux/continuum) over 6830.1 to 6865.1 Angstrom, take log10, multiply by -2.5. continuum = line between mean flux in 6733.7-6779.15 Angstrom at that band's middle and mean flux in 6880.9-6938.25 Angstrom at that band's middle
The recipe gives 0.01 mag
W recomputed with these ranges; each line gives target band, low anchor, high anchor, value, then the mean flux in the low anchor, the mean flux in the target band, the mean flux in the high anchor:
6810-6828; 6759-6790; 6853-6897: 0.2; 13.8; 13.4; 13.3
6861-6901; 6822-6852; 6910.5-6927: -0.7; 13.3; 13.3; 12.9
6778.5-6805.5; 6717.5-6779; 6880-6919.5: 0.0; 13.7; 13.6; 13.3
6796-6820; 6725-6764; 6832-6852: 0.0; 13.6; 13.4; 13.3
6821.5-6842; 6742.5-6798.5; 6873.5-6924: 0.3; 13.7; 13.3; 13.2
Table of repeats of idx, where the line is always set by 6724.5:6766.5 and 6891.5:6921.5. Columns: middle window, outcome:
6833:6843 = 0.02 mag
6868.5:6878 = -0.01 mag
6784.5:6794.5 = -0.01 mag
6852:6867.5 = 0.01 mag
